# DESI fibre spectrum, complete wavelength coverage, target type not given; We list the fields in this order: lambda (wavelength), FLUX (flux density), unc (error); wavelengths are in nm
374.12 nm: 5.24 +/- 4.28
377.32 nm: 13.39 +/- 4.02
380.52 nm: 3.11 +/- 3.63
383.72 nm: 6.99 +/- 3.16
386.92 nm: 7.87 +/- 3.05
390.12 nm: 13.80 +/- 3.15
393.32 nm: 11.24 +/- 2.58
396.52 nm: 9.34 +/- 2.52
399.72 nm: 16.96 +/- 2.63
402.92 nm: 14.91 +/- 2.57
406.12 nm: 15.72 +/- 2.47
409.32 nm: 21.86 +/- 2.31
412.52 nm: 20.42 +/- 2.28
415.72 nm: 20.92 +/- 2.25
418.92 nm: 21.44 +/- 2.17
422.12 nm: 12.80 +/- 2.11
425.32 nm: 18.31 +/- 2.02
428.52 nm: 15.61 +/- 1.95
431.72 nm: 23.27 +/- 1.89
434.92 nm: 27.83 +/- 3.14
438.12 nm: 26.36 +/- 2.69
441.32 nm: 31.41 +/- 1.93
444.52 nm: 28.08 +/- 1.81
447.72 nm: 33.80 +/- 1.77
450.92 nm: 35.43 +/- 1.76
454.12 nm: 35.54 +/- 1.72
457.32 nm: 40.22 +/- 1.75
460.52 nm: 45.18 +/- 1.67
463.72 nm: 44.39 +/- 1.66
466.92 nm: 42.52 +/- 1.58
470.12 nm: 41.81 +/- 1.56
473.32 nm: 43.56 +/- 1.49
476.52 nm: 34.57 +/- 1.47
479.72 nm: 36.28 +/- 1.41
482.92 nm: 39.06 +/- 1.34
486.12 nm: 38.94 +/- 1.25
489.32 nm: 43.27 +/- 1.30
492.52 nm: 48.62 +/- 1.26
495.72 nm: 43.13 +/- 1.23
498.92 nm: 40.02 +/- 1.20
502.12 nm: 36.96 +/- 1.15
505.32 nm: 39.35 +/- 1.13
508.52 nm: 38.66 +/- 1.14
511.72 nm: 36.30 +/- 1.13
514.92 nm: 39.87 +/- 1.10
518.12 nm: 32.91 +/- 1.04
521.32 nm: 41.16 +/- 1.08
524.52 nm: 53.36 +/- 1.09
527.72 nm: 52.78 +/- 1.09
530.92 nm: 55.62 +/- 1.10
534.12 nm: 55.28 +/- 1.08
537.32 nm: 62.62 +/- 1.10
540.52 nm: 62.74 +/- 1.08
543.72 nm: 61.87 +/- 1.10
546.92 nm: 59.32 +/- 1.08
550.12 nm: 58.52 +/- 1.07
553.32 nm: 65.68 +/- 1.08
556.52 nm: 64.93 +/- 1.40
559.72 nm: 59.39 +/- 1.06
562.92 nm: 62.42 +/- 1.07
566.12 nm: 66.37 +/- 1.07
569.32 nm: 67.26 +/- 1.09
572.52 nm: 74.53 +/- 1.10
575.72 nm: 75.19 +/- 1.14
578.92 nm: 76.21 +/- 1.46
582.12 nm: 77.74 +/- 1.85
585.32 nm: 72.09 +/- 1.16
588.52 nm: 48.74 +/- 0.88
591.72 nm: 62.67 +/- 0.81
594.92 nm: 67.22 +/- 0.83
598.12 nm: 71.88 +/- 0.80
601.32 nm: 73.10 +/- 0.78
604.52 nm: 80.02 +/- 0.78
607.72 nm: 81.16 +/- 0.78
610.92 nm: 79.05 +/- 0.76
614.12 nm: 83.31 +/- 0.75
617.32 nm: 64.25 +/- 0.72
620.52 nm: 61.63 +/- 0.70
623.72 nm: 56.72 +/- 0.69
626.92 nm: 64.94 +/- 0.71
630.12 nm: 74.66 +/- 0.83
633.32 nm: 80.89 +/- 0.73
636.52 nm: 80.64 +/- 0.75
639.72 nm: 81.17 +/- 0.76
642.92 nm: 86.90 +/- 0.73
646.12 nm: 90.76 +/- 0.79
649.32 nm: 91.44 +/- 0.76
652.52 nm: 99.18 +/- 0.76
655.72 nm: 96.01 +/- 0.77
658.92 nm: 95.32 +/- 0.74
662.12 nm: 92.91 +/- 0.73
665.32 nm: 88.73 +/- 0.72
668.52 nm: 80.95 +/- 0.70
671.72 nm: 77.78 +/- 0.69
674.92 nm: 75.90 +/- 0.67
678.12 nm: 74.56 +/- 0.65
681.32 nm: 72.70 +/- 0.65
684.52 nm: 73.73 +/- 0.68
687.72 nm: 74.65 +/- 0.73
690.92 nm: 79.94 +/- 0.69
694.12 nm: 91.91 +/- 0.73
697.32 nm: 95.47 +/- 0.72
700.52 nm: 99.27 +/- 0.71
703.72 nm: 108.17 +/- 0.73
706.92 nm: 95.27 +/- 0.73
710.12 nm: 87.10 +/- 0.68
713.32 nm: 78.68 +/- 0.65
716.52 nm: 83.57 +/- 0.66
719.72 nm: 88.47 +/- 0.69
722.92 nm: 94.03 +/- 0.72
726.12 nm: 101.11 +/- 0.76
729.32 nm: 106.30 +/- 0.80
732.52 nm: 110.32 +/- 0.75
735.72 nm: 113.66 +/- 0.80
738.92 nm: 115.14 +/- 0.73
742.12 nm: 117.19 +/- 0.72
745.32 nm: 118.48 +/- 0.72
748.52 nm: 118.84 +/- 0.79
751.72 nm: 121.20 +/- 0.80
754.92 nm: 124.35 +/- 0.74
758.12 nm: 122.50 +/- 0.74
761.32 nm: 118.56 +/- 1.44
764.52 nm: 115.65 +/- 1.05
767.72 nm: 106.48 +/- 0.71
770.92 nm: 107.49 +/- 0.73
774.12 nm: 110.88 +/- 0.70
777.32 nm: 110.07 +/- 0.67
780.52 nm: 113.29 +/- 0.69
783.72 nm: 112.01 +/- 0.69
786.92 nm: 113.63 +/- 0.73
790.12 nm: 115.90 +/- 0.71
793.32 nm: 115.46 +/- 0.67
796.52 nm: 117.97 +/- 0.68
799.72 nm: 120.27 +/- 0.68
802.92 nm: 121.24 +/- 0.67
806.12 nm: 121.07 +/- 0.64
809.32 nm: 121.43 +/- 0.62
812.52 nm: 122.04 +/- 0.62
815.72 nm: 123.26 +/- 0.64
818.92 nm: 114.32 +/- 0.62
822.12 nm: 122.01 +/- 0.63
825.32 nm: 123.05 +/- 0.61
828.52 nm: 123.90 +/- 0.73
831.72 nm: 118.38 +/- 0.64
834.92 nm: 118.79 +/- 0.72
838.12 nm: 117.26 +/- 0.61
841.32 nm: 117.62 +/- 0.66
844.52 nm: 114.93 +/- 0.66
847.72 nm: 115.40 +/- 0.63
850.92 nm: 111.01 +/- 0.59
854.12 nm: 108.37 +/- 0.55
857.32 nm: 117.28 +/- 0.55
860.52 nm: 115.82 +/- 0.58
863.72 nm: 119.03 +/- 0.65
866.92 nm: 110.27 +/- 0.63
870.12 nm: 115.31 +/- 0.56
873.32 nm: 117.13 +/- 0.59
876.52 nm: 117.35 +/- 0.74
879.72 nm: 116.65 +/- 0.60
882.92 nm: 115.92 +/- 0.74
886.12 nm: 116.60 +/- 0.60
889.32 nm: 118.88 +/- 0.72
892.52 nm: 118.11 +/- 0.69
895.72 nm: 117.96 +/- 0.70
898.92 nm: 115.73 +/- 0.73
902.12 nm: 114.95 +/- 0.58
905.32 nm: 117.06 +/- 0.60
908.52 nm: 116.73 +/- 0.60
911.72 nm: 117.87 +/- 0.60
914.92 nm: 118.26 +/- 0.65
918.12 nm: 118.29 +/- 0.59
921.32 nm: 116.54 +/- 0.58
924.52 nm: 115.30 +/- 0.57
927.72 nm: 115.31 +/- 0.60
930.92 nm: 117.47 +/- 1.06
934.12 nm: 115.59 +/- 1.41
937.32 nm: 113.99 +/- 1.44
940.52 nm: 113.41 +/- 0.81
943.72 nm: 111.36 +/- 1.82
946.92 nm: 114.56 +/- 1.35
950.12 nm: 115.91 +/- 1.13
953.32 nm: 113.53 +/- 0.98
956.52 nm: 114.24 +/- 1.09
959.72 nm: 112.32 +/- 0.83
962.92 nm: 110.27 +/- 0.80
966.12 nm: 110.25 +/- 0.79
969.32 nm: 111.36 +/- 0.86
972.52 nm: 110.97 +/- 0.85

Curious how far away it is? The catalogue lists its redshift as 0.00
